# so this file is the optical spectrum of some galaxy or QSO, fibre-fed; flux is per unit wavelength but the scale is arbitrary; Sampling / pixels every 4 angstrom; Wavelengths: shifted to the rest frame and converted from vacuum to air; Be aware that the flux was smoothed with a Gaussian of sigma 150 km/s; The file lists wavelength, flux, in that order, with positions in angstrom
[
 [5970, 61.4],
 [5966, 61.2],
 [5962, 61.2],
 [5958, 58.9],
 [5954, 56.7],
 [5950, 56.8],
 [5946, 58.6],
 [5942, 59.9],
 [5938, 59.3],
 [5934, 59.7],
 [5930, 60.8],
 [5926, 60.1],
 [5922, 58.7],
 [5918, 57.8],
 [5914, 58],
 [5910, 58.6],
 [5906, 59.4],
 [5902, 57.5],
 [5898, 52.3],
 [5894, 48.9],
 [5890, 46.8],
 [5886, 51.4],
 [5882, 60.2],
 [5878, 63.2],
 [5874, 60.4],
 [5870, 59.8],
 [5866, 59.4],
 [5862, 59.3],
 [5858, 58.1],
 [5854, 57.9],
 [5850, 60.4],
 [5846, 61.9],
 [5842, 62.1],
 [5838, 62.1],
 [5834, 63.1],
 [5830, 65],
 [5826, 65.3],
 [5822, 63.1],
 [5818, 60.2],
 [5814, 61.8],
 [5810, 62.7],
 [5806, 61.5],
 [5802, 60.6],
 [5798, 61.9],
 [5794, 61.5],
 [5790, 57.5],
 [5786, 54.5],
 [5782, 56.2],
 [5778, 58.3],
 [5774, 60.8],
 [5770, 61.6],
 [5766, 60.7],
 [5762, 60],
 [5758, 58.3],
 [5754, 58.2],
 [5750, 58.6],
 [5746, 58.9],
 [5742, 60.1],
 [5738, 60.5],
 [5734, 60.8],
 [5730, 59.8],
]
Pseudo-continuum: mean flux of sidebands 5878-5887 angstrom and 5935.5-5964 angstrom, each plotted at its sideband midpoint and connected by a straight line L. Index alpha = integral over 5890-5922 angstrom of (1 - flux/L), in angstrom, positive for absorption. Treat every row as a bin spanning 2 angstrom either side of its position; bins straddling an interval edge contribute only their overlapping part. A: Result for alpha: 1.4 angstrom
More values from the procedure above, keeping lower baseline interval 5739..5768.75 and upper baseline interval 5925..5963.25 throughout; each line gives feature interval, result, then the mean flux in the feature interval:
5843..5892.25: 0.80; 58.3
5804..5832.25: -1.68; 62.8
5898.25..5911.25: 0.33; 57.7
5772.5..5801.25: 0.29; 58.7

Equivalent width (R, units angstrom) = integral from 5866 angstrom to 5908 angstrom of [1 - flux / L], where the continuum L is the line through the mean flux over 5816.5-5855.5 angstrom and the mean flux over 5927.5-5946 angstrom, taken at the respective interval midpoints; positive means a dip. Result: 3.3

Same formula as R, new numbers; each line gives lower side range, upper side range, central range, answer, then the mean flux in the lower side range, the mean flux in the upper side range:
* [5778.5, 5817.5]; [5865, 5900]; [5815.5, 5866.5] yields -3.3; 59.8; 55.7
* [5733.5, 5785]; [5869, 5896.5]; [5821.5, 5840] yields -2.1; 59.3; 55.6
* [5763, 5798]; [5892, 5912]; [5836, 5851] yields -1.2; 59.1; 55.3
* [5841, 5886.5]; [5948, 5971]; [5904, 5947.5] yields 0.2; 59.7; 59.3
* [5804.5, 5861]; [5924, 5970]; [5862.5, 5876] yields 0.3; 61.8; 59.5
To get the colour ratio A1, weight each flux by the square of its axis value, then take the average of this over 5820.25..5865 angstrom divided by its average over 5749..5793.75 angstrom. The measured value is 1.1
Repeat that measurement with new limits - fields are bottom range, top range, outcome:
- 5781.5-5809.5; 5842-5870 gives 1.03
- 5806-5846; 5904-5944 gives 0.98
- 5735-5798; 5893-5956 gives 1.03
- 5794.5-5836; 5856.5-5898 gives 0.92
